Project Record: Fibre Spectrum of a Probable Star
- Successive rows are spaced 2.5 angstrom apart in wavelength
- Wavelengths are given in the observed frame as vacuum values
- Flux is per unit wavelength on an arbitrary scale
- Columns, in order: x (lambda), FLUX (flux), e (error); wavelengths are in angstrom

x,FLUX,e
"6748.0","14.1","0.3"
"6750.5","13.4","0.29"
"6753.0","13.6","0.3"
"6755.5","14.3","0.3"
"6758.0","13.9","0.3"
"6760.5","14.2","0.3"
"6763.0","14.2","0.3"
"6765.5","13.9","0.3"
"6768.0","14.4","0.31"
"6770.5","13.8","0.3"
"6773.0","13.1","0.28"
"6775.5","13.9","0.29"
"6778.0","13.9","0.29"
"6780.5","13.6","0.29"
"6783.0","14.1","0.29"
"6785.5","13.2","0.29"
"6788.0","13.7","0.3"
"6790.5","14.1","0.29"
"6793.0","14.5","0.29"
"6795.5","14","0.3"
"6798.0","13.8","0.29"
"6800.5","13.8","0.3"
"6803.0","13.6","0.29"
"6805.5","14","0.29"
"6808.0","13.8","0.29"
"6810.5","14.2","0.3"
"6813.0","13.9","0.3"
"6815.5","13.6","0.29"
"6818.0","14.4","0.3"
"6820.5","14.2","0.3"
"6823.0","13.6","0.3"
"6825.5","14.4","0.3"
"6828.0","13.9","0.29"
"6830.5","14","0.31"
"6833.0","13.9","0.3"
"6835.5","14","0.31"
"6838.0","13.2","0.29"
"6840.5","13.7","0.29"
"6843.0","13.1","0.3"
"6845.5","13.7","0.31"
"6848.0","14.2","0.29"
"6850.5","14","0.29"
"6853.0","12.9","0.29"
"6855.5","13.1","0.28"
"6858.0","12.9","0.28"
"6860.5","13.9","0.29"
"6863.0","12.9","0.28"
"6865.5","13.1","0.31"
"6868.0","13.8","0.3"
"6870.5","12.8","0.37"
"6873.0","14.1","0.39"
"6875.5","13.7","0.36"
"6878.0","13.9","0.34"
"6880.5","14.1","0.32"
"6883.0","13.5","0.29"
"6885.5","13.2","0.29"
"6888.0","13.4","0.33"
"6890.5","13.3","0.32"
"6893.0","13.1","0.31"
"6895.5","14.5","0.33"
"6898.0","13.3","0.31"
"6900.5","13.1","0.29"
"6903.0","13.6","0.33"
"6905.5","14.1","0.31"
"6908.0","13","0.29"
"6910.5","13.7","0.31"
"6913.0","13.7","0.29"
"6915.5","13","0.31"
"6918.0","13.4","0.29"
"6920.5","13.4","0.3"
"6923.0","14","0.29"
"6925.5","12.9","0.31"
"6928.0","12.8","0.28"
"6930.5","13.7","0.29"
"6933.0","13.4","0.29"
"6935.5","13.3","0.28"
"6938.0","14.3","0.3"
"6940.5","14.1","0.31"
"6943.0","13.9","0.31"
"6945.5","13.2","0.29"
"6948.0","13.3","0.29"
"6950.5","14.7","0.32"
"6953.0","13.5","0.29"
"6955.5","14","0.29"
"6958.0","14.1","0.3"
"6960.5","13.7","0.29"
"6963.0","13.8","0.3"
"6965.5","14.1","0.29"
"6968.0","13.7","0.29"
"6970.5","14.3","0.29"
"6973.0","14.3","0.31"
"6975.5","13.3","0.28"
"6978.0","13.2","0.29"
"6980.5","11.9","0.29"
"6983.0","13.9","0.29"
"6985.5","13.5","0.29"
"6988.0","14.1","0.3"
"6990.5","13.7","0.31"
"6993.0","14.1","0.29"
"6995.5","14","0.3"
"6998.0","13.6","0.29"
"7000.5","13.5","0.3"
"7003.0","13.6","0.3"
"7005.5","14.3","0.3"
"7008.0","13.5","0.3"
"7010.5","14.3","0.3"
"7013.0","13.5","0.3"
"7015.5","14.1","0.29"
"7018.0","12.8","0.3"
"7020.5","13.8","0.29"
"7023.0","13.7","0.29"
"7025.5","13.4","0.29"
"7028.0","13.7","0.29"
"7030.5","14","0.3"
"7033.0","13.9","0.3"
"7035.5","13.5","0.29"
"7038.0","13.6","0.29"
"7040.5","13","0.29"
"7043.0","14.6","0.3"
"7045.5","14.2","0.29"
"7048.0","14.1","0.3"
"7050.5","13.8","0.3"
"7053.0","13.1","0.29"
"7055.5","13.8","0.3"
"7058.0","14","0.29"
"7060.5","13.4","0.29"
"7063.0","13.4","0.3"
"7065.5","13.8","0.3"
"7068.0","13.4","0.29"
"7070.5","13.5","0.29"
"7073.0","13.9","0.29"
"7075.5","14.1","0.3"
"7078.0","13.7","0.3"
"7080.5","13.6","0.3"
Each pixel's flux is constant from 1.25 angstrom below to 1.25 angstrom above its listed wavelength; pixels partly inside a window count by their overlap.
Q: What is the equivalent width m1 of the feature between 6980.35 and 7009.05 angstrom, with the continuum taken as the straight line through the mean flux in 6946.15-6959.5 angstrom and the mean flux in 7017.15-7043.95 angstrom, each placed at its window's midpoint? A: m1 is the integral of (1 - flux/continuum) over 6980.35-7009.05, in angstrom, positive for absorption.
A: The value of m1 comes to 0.1 angstrom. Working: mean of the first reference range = 13.9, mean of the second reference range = 13.6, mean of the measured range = 13.7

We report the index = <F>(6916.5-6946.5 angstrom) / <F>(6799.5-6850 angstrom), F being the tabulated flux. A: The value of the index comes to 0.98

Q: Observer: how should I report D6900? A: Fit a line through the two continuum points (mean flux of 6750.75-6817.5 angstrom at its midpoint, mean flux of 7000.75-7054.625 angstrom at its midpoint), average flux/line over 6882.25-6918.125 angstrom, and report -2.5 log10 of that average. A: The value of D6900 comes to 0.03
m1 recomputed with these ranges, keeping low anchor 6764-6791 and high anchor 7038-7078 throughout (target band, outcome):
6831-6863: 0.6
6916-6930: 0.5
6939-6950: 0.0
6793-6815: -0.2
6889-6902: 0.3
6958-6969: -0.1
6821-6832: -0.2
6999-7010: 0.0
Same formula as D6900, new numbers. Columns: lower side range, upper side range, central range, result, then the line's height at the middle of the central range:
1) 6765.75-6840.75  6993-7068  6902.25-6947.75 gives 0.022 mag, 13.8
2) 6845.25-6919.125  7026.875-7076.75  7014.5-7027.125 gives 0.011 mag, 13.7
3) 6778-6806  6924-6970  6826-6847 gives 0.007 mag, 13.8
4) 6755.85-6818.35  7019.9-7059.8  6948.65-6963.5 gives -0.011 mag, 13.8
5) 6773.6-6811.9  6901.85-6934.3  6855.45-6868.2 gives 0.030 mag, 13.6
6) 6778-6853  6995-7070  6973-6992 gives 0.024 mag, 13.7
